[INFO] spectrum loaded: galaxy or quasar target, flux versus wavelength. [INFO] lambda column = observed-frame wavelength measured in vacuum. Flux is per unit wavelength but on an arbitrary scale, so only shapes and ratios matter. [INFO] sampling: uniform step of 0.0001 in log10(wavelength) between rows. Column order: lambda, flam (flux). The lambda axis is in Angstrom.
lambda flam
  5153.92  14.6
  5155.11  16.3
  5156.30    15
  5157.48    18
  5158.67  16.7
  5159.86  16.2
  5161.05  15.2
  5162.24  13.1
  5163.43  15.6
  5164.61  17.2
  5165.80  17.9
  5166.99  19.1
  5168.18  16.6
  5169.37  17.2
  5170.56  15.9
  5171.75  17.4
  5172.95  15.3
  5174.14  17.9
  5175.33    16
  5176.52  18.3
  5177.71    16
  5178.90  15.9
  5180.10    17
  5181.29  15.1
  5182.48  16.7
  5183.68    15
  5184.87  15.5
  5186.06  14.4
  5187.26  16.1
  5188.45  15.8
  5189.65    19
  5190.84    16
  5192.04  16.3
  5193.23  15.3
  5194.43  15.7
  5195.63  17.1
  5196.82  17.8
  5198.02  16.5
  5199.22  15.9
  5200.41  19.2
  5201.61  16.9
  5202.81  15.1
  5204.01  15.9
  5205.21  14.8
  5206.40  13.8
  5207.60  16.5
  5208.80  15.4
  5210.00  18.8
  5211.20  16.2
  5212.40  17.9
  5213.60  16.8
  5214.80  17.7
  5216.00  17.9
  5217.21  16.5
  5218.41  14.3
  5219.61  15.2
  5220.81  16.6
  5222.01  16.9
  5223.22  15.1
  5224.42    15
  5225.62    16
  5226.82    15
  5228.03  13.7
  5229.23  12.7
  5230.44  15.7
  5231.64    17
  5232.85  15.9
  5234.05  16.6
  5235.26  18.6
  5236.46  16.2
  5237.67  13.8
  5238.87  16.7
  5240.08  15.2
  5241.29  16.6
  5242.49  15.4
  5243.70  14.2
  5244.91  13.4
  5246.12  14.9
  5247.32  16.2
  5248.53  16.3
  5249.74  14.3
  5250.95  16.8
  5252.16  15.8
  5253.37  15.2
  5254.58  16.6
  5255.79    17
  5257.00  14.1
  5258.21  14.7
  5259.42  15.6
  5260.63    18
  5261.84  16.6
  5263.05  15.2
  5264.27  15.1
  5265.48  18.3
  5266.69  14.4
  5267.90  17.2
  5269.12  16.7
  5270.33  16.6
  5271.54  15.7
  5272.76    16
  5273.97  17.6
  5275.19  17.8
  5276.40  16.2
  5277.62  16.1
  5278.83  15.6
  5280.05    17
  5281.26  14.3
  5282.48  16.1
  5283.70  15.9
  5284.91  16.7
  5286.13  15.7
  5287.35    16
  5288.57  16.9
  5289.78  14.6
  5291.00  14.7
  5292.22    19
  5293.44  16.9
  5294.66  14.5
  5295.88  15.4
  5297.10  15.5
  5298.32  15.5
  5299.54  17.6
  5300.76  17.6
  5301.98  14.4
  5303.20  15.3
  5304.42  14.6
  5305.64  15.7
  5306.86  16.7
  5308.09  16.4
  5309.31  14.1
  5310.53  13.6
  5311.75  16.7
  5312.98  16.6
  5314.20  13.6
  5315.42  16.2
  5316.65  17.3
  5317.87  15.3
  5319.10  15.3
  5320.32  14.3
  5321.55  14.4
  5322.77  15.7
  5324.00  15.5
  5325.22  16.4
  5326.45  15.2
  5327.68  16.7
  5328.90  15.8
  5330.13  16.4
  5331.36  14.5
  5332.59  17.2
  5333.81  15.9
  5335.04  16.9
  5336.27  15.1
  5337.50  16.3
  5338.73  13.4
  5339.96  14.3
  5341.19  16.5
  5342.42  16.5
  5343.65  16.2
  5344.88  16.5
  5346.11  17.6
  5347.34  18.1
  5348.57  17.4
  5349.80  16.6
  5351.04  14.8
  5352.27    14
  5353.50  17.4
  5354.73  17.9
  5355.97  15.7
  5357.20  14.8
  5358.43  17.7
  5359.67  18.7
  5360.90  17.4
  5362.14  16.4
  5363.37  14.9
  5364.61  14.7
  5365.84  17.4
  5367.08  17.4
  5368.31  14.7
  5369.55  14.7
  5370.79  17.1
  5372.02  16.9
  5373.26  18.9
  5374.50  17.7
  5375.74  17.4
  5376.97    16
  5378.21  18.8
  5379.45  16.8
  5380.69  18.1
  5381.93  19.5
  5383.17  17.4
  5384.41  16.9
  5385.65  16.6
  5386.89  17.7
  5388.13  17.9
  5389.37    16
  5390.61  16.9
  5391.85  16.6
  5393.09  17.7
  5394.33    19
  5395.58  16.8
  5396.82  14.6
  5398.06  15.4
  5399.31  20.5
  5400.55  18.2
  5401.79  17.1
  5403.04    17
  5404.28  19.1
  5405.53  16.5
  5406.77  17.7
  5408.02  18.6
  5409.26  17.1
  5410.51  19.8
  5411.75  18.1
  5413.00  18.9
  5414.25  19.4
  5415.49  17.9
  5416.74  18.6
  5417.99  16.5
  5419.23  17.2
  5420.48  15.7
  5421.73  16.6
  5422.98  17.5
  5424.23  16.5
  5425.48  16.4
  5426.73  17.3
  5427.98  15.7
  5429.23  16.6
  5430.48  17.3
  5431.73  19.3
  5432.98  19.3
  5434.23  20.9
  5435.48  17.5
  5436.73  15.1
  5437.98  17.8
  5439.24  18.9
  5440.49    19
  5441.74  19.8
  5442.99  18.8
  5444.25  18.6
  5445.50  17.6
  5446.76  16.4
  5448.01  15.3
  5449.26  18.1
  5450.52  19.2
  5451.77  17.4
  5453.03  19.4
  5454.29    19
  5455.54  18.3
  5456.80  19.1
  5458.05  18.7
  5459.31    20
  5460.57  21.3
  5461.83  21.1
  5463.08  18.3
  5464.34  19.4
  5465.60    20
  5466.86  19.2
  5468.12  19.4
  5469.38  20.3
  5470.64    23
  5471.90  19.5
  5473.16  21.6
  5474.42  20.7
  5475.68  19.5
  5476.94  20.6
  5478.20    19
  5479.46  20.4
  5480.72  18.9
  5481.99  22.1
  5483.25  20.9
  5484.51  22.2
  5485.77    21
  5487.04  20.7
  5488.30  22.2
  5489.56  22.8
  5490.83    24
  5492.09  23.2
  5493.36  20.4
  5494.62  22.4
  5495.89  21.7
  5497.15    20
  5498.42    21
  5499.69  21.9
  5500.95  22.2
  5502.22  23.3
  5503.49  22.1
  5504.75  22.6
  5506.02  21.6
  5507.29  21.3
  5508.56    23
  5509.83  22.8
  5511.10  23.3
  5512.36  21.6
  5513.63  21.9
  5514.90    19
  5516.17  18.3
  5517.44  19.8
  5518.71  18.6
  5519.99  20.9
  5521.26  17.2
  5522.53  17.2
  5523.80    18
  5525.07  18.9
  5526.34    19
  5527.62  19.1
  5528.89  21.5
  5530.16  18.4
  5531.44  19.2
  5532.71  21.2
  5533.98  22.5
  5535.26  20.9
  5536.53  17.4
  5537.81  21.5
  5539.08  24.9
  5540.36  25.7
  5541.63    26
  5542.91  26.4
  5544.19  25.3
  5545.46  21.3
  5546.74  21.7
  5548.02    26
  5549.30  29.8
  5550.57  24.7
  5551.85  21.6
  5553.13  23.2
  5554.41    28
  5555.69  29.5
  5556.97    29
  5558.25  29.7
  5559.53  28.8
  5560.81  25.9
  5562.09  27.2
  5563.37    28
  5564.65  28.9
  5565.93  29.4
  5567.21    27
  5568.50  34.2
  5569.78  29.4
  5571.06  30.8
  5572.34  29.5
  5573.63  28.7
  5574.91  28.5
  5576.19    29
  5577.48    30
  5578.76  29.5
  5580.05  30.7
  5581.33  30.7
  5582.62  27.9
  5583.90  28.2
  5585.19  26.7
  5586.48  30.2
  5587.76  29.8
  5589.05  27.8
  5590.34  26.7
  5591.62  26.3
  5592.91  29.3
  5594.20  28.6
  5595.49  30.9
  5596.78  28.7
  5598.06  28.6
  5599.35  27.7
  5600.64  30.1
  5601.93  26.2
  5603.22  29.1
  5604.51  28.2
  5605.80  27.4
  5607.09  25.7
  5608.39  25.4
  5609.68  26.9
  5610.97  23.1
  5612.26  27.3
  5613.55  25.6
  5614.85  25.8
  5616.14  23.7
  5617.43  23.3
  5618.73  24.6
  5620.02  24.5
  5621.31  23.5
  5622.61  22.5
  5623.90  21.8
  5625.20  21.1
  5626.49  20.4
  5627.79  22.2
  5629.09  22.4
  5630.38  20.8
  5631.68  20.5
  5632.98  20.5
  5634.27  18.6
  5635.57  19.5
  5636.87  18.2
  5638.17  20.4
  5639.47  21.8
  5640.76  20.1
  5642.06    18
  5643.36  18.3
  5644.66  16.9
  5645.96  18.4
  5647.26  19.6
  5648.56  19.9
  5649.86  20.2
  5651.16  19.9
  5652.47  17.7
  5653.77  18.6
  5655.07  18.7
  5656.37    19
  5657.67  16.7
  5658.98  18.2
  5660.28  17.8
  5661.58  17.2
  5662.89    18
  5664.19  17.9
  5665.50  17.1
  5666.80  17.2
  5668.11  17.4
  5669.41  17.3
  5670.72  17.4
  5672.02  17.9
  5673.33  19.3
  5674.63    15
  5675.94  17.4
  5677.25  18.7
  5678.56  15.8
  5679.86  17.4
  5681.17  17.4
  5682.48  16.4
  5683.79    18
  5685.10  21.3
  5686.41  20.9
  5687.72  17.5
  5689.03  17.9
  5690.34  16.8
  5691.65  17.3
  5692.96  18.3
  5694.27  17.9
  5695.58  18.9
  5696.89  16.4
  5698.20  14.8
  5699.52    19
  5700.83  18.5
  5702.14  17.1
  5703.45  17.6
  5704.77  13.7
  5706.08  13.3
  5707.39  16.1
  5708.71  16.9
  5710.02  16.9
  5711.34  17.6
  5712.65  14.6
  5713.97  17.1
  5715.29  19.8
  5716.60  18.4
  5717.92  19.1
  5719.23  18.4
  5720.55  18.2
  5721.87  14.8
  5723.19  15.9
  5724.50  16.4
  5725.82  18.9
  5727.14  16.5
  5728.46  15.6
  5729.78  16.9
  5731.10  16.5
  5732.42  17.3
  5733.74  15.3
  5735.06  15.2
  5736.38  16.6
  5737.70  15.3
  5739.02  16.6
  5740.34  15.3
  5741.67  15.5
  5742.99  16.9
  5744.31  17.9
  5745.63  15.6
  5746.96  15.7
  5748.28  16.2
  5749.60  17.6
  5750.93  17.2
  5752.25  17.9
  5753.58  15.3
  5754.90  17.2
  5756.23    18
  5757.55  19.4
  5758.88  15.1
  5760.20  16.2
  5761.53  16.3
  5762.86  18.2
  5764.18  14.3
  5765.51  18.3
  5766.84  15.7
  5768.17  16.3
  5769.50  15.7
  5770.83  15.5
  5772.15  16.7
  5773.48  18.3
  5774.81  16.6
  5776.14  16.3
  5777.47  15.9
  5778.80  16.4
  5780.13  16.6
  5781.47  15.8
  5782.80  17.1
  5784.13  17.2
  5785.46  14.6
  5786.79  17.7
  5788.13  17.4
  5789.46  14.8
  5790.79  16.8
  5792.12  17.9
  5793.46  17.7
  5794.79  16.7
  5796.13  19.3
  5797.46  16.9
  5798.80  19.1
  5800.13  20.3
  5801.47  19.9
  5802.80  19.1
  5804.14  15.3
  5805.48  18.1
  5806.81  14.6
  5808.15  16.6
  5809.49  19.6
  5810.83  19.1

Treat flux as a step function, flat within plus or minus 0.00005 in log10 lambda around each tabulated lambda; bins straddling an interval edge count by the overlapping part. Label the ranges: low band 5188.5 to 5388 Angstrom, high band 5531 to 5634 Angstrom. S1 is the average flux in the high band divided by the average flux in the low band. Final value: 1.62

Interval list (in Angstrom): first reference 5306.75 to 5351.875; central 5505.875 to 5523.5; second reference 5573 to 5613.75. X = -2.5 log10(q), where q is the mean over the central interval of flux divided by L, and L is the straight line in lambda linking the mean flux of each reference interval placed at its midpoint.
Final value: 0.20 mag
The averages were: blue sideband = 15.8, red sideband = 28.1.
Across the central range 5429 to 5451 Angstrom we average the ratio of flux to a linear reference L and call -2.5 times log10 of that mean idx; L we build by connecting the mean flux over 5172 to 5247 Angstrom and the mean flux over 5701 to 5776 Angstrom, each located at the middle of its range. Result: -0.11 mag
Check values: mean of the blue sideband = 16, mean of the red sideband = 16.6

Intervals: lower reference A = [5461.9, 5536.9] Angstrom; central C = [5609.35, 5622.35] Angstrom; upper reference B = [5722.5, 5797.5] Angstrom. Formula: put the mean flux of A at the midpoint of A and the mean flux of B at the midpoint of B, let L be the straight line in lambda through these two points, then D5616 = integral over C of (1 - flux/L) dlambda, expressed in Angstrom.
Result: -4.0 Angstrom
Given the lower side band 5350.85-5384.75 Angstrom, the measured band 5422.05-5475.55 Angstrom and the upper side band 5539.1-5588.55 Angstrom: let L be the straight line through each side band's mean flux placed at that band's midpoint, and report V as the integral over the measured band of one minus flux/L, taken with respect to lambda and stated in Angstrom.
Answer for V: 6.72 Angstrom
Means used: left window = 16.8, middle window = 18.7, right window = 27.8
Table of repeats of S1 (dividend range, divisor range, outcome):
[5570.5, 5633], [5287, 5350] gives 1.67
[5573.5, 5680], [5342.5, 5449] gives 1.32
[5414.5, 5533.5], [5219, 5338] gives 1.24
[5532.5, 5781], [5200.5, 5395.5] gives 1.30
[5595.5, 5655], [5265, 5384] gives 1.41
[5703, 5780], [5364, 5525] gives 0.88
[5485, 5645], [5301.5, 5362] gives 1.52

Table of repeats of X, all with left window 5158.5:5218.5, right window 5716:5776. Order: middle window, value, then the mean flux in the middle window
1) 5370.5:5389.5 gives -0.07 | 17.5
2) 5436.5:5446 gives -0.11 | 18.3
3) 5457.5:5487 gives -0.22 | 20.3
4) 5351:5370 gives 0.02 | 16.2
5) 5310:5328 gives 0.07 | 15.5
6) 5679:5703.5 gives -0.08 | 17.9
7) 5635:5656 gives -0.15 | 19.1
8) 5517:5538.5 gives -0.18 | 19.5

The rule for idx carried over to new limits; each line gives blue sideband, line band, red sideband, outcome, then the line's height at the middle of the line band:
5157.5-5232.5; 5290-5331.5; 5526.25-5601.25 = 0.235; 19.5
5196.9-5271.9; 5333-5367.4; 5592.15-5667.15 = 0.096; 17.8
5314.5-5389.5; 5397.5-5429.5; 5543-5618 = 0.109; 19.4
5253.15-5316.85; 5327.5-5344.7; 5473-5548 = 0.089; 17.2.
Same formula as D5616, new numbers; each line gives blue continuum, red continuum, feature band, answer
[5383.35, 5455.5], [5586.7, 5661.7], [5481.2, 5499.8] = -2.1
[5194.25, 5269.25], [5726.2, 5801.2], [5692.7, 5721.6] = -0.9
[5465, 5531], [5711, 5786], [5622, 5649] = -2.3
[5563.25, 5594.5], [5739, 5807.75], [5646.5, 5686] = 9.3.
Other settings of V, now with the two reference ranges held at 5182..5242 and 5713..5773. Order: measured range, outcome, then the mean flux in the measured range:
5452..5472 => -4.04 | 19.7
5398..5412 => -1.45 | 18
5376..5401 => -1.62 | 17.4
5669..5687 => -1.32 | 17.9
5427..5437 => -0.88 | 17.8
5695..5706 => -0.08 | 16.8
